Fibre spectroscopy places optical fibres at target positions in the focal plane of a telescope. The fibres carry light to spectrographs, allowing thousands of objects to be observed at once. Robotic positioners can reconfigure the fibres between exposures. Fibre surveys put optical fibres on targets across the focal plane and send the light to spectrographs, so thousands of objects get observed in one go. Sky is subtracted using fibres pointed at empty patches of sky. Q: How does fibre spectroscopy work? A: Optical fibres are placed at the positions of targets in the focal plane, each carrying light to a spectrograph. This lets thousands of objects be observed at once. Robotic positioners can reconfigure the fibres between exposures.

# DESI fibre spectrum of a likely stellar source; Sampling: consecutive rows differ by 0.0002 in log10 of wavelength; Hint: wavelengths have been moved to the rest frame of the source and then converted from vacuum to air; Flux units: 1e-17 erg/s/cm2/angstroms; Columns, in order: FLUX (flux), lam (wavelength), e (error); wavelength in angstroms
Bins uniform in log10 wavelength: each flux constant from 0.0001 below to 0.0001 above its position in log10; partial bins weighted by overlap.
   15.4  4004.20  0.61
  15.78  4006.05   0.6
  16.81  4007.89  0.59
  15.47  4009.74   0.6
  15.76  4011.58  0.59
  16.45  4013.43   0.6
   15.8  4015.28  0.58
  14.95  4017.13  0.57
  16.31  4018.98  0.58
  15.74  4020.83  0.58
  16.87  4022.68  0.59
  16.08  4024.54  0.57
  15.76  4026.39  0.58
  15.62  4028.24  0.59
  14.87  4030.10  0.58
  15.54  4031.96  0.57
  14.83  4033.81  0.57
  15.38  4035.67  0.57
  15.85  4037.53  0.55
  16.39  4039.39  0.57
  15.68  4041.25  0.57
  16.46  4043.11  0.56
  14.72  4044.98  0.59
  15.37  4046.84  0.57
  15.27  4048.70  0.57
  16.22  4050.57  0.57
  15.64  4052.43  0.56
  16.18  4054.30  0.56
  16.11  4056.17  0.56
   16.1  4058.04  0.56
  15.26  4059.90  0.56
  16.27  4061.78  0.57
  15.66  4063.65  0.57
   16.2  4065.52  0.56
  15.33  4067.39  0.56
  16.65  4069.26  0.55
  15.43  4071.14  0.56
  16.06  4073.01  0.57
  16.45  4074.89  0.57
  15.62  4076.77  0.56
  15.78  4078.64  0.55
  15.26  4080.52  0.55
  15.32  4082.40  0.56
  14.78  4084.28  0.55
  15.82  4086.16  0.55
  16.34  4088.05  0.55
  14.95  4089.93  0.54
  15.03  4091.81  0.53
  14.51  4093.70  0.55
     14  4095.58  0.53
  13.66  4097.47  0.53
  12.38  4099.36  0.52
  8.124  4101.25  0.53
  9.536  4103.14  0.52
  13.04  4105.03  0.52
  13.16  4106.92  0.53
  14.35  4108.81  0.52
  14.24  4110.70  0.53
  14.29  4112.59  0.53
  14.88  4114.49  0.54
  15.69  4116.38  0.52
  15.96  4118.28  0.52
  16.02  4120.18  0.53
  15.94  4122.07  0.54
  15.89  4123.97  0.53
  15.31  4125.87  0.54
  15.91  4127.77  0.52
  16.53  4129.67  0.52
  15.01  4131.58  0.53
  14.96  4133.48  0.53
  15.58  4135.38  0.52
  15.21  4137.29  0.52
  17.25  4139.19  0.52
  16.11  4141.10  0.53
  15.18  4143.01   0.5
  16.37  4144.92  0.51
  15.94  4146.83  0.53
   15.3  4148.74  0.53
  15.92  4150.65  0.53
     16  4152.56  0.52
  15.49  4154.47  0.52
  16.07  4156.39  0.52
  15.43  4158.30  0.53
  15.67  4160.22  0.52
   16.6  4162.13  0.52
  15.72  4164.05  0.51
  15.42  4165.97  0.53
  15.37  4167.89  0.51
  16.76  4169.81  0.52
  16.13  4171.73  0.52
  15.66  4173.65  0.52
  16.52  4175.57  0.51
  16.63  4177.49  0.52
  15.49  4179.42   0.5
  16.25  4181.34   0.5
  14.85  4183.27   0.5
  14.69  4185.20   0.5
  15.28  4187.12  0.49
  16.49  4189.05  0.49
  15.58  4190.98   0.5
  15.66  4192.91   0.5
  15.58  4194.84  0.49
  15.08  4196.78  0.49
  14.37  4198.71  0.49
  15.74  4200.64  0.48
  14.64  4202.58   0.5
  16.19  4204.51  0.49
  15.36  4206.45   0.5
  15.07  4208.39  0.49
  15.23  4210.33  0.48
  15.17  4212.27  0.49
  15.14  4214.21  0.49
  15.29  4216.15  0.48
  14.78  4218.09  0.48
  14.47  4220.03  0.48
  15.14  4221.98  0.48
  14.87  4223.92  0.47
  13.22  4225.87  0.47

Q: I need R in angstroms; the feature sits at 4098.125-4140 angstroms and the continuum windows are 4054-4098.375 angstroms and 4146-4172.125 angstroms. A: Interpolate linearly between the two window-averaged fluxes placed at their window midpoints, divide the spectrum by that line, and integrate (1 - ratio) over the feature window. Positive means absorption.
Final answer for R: 3.2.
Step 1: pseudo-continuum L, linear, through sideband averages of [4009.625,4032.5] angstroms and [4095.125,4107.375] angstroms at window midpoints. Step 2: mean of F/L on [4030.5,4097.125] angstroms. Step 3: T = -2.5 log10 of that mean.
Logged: -0.14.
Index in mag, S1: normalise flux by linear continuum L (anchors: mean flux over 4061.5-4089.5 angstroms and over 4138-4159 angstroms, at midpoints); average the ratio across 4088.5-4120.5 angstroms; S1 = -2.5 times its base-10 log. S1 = 0.15 mag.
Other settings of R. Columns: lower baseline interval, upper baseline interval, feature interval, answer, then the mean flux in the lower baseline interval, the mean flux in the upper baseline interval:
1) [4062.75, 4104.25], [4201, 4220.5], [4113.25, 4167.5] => -3.1 angstroms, 14.7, 15.2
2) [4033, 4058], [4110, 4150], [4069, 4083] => -0.1 angstroms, 15.7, 15.6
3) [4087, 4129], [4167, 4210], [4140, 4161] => -1.1 angstroms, 14.3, 15.6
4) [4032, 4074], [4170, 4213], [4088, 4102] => 1.9 angstroms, 15.8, 15.6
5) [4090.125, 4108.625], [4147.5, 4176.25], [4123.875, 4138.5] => -1.2 angstroms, 12.8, 15.9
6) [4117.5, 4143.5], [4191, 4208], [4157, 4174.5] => -0.4 angstroms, 15.8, 15.3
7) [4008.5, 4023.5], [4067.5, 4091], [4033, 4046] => 0.2 angstroms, 15.9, 15.7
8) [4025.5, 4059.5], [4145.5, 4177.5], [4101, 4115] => 2.6 angstroms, 15.7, 15.9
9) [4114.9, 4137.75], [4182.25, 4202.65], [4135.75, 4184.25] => -1.3 angstroms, 15.7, 15.3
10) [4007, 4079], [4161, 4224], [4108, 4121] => 0.5 angstroms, 15.8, 15.5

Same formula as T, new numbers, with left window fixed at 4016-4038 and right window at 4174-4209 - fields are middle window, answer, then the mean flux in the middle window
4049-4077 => -0.02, 15.9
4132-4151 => -0.01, 15.8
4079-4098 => 0.04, 15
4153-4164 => -0.02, 15.8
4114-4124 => -0.01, 15.8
